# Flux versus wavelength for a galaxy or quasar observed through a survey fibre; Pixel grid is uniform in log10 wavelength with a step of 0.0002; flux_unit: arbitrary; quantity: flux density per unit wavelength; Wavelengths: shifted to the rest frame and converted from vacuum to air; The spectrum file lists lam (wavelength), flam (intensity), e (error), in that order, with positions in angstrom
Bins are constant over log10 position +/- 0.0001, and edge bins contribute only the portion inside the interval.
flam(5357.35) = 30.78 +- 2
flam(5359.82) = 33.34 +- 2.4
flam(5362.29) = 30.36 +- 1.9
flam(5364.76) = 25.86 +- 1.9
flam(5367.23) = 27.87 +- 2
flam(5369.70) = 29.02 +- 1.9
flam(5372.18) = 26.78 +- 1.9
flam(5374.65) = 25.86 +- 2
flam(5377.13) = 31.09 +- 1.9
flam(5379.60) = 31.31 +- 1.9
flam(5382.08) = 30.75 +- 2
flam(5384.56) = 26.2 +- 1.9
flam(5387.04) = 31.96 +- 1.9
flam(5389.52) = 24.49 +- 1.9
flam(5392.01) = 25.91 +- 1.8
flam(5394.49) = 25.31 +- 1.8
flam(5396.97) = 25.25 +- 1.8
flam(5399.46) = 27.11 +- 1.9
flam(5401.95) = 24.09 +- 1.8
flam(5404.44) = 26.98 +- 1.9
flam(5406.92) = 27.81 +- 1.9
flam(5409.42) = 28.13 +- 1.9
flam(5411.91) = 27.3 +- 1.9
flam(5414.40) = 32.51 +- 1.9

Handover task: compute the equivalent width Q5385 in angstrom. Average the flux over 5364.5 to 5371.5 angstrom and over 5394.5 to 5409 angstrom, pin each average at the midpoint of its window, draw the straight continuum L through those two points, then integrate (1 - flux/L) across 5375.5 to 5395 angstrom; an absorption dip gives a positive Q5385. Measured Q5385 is -1.0 angstrom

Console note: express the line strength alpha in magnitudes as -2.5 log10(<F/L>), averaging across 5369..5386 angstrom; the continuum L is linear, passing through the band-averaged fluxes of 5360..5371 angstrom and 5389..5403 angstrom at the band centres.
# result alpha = -0.05 mag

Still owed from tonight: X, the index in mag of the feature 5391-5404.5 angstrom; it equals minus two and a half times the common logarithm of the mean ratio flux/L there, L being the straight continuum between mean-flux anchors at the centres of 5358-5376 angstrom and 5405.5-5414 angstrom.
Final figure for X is 0.11 mag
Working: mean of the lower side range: 28.5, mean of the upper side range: 28.2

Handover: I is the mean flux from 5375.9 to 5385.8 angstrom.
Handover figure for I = 29.8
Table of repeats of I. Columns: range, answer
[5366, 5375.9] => 27.4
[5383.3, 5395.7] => 26.8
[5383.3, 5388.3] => 29.1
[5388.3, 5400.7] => 25.6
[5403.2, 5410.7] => 27.6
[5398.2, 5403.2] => 25.6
